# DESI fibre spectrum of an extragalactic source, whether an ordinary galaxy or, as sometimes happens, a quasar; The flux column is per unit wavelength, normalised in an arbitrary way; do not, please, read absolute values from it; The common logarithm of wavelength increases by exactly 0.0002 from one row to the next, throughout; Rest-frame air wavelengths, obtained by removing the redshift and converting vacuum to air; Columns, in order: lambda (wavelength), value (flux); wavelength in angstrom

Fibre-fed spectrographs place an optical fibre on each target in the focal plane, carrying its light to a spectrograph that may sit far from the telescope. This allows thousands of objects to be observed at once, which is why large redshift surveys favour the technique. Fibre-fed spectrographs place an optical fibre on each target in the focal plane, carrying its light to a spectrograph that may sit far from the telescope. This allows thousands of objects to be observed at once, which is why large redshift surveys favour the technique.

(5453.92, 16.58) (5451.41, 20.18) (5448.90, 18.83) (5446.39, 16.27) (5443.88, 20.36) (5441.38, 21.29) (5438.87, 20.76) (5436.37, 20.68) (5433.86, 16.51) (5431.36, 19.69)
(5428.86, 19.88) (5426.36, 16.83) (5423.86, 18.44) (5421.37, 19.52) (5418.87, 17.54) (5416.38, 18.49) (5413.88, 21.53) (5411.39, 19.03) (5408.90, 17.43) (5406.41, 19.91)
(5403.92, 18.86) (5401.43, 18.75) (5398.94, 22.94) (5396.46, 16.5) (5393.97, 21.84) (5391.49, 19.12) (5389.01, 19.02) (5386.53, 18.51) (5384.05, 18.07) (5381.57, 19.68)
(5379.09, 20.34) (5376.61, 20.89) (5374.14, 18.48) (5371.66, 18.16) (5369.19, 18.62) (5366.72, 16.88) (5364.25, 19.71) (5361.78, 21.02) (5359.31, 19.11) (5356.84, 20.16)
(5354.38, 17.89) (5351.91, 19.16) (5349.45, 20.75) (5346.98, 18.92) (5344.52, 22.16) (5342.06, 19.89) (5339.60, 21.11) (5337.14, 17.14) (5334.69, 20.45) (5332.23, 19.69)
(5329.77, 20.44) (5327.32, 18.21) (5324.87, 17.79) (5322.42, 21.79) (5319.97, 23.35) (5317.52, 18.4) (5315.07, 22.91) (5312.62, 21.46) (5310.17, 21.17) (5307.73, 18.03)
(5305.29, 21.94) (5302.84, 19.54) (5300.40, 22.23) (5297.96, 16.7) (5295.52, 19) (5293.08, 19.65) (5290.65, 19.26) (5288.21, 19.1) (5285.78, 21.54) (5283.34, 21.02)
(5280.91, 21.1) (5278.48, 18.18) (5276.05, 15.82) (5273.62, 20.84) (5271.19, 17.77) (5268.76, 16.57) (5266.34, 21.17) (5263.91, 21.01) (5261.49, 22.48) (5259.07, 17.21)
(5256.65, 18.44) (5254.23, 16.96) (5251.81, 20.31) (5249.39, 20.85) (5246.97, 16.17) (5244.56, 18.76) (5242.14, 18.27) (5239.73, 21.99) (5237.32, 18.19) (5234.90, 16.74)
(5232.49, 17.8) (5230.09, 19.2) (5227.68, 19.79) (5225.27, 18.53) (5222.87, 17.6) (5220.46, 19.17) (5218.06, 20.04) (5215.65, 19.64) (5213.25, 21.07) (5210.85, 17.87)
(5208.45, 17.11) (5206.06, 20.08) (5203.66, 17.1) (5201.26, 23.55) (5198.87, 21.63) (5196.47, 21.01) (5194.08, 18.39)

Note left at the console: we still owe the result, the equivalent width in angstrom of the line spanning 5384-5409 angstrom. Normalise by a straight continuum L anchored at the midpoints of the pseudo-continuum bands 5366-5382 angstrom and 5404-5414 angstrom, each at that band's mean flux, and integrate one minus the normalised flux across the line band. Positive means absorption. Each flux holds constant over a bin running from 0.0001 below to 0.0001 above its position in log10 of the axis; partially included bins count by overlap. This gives -0.2 angstrom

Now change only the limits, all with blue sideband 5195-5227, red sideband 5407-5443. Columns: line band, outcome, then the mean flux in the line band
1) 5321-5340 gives -0.2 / 19.6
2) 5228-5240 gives 0.6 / 18.6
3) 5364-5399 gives 0.2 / 19.1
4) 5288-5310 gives -0.2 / 19.6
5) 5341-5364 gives -0.7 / 19.9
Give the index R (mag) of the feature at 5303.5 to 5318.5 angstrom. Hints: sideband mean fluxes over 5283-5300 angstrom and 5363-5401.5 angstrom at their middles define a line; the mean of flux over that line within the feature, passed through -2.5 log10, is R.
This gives -0.06 mag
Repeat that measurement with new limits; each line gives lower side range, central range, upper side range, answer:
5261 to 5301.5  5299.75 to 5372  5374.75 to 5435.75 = -0.031 mag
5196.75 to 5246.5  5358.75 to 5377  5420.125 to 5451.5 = 0.007 mag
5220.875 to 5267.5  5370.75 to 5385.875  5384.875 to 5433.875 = -0.011 mag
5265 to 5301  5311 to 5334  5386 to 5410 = -0.063 mag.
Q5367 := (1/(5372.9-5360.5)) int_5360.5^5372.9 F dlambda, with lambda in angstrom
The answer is 18.9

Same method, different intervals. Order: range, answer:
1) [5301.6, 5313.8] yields 20.4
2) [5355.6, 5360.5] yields 19.7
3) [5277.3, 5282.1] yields 19.6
